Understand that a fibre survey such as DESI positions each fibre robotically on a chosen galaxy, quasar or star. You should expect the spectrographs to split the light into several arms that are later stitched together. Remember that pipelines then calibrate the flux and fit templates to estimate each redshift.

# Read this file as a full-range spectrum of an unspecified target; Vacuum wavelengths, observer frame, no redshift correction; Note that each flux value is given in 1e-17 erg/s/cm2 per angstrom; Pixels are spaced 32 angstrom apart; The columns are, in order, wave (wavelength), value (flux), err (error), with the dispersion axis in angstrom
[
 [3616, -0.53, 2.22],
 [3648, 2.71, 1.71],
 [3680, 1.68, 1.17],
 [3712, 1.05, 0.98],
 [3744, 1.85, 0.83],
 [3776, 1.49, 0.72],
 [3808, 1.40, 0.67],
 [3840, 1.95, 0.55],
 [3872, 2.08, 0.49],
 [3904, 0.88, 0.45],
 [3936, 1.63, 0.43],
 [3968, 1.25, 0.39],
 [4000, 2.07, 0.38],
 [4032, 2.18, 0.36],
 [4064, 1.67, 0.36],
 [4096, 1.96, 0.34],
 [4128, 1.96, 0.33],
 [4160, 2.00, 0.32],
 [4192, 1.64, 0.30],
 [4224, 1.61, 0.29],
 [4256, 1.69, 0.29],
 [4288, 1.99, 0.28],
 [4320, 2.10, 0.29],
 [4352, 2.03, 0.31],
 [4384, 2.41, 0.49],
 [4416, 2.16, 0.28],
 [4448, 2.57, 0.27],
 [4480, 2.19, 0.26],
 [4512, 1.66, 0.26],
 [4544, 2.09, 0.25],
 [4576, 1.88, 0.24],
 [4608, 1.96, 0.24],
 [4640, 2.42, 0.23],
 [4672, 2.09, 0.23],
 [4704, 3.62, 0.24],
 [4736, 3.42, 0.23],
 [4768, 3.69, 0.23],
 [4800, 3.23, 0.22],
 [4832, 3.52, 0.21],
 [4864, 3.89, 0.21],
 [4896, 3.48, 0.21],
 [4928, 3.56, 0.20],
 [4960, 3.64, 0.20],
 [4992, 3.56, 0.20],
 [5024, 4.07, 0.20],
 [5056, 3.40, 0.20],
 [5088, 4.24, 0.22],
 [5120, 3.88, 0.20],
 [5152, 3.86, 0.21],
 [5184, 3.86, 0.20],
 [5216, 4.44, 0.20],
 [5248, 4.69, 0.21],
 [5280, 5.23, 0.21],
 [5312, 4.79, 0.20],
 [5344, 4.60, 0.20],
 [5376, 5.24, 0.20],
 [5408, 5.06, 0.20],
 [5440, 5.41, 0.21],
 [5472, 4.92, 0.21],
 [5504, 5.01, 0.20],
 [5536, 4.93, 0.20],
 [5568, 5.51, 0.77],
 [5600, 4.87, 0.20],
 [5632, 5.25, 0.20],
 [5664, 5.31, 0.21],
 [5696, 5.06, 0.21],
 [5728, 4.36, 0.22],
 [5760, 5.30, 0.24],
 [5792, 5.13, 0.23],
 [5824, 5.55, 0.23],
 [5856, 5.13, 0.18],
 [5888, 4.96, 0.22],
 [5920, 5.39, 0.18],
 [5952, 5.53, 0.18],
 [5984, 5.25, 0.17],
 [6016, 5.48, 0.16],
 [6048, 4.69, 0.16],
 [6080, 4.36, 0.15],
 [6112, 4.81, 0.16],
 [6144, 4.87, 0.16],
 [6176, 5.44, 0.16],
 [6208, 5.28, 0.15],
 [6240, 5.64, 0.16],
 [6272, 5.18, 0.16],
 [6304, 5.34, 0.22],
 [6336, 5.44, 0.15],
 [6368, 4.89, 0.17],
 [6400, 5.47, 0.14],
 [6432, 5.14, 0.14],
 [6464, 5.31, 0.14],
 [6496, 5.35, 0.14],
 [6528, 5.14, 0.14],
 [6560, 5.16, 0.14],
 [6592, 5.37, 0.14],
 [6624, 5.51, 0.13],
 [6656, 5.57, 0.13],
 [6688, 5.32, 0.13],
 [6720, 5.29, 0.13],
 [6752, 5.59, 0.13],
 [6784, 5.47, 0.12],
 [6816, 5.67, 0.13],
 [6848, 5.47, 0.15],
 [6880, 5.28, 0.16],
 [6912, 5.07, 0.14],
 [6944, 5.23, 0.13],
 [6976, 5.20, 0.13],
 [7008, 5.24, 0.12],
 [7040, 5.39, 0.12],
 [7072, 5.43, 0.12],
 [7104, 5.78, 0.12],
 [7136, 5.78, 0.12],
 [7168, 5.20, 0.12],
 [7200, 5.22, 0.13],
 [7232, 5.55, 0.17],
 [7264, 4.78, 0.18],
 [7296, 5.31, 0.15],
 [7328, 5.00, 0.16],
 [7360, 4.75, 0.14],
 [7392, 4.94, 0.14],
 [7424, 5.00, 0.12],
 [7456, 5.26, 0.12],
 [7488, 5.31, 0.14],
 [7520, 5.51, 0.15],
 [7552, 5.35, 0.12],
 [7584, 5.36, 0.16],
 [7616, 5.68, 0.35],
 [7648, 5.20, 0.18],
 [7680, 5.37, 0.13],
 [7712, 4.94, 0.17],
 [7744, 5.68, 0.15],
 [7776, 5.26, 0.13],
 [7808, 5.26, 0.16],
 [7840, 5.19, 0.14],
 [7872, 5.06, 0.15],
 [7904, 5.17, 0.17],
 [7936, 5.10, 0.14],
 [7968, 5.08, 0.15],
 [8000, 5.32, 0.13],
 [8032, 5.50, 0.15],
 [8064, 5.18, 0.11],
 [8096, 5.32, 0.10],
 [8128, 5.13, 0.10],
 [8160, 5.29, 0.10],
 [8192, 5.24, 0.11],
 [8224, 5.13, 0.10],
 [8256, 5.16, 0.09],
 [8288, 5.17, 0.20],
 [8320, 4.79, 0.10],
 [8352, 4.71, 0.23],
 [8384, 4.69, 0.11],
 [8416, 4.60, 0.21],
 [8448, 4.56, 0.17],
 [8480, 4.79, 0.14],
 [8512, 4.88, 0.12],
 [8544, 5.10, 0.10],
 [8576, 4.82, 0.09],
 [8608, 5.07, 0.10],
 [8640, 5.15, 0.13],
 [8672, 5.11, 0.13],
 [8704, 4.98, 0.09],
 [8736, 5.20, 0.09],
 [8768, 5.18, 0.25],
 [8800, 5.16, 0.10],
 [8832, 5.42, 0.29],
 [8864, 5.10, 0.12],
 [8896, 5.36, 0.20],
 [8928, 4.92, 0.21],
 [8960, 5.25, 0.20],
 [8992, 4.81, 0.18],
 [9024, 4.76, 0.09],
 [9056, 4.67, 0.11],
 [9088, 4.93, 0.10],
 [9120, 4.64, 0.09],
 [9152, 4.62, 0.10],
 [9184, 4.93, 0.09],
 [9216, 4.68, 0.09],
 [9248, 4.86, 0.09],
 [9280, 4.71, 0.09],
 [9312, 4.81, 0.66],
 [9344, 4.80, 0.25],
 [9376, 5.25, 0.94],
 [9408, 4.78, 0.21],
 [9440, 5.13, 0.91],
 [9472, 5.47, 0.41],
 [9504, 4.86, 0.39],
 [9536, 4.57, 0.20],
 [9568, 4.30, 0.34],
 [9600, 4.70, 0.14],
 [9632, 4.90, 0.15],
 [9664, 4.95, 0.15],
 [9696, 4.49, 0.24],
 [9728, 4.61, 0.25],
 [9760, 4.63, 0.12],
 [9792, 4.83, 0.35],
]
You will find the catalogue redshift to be 0.18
